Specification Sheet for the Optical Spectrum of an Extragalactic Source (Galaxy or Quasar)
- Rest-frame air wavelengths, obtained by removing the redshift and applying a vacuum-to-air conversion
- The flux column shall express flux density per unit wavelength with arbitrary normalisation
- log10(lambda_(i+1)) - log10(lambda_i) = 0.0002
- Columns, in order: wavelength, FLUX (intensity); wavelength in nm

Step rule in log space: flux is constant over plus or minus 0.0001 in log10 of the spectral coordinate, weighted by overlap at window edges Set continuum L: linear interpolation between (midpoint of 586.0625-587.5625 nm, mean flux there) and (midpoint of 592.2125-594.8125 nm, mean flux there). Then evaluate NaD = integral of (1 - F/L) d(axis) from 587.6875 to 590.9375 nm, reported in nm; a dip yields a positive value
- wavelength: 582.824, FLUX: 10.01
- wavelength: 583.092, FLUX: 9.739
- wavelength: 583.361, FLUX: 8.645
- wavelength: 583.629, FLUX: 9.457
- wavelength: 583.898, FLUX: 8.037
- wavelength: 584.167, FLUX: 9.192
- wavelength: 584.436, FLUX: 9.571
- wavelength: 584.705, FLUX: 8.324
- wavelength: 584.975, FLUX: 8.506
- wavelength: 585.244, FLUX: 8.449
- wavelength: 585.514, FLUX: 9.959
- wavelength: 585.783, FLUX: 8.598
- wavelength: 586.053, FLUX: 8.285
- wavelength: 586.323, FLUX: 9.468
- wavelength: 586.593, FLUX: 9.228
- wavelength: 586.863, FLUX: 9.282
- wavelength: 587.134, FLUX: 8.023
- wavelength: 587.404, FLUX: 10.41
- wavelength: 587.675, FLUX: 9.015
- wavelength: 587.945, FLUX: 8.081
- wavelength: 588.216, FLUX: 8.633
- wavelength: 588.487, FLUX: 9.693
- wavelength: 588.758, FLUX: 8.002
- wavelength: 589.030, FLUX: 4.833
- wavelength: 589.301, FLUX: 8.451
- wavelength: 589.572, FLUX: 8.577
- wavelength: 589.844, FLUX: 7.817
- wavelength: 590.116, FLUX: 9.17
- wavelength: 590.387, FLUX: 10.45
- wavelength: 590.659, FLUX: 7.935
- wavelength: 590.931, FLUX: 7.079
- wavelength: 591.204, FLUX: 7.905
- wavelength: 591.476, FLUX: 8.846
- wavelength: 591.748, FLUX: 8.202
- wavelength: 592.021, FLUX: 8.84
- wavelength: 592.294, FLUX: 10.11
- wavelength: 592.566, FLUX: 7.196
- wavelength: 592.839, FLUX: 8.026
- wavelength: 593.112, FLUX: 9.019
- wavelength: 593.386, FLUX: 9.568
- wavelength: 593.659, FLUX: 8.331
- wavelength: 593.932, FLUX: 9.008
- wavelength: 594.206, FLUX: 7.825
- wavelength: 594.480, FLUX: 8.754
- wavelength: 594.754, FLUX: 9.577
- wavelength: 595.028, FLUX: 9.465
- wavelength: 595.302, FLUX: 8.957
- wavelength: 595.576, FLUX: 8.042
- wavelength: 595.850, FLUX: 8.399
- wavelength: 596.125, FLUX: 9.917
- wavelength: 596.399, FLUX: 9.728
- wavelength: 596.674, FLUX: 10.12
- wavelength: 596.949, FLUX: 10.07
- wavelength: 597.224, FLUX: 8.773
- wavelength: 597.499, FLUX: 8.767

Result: 0.25 nm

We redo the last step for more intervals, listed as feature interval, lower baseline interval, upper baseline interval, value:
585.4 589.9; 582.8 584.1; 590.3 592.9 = 0.08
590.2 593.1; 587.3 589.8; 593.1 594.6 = 0.03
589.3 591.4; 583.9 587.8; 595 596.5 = 0.14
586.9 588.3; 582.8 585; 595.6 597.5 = 0.04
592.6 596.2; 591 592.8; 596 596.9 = 0.19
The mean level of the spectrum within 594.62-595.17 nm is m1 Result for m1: 9.52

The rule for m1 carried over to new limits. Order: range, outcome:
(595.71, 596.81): 9.54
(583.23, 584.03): 8.72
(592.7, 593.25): 8.51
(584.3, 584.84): 8.95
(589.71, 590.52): 9.15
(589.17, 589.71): 8.51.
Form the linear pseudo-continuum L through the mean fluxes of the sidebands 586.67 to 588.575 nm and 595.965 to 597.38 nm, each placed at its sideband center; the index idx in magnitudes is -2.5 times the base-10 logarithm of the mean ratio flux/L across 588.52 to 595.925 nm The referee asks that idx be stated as 0.107 mag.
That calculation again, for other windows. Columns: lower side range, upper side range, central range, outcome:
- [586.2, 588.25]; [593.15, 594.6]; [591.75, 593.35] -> 0.02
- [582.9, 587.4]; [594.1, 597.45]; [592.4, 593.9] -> 0.07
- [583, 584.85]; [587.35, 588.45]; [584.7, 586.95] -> 0.01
